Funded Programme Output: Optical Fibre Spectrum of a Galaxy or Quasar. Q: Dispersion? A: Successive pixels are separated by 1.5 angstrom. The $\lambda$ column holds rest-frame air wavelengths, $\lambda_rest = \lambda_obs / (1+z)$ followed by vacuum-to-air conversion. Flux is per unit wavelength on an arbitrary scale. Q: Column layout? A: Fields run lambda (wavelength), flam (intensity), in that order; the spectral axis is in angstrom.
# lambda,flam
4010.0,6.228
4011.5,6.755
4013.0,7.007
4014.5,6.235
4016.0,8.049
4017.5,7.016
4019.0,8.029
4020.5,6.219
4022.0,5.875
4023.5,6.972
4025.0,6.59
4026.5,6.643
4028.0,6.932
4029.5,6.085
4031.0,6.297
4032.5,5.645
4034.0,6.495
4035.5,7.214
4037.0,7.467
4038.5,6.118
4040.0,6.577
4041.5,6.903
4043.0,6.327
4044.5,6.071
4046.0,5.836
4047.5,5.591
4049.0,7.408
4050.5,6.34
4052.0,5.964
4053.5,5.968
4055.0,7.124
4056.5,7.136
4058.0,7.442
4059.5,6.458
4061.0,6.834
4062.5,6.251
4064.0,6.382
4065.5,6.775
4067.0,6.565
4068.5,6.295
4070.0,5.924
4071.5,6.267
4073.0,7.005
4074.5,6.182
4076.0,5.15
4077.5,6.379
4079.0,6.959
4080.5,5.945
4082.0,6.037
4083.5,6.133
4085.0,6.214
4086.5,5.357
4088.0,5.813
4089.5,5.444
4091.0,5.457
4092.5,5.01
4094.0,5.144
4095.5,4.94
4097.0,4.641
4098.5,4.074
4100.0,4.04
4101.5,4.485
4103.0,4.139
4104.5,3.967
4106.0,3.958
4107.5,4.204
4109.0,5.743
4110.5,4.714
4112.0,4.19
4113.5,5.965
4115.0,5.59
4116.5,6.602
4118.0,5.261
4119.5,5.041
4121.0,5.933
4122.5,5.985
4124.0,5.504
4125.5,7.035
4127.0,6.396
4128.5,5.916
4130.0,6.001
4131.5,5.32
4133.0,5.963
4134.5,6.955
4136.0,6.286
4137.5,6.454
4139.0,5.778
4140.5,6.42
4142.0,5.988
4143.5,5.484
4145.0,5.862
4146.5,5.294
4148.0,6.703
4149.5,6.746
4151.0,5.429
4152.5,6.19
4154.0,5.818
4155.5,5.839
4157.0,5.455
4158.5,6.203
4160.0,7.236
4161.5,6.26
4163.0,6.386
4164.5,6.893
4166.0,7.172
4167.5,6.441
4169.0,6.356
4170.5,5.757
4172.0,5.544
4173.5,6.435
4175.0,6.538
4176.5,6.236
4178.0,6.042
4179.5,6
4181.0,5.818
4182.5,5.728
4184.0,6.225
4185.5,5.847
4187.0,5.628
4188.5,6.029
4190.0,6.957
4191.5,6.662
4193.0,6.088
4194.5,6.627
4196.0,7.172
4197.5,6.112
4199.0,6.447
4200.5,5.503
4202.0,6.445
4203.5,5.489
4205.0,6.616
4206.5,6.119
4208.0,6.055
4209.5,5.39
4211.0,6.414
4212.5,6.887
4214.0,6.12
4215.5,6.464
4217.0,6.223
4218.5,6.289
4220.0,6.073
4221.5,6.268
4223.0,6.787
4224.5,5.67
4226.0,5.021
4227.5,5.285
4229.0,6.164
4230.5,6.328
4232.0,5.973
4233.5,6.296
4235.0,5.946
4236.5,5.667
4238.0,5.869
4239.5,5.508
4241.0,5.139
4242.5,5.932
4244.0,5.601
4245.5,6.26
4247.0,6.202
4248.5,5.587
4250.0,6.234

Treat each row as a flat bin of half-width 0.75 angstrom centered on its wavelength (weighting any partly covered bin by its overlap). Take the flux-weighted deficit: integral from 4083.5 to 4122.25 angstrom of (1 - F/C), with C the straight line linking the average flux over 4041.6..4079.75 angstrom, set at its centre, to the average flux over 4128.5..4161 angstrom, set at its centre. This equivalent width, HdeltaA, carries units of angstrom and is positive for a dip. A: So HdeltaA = 7.3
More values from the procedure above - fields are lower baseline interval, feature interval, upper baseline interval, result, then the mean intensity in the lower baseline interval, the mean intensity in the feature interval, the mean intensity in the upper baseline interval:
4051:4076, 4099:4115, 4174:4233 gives 4.52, 6.49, 4.58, 6.15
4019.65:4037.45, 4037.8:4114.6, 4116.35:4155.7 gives 6.17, 6.53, 5.8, 6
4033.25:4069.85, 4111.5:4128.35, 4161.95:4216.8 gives 1.57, 6.55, 5.8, 6.24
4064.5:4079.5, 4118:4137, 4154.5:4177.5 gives 0.96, 6.34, 6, 6.31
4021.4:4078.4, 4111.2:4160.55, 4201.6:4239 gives 2.39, 6.46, 5.96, 6.07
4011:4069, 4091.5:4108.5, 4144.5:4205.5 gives 5.23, 6.61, 4.45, 6.2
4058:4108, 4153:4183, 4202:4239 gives -1.61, 5.62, 6.21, 6.06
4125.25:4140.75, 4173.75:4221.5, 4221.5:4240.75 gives -1.77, 6.2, 6.2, 5.87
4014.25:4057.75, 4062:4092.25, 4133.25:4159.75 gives 1.42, 6.6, 6.11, 6.07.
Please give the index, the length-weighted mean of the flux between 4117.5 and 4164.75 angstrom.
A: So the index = 6.06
